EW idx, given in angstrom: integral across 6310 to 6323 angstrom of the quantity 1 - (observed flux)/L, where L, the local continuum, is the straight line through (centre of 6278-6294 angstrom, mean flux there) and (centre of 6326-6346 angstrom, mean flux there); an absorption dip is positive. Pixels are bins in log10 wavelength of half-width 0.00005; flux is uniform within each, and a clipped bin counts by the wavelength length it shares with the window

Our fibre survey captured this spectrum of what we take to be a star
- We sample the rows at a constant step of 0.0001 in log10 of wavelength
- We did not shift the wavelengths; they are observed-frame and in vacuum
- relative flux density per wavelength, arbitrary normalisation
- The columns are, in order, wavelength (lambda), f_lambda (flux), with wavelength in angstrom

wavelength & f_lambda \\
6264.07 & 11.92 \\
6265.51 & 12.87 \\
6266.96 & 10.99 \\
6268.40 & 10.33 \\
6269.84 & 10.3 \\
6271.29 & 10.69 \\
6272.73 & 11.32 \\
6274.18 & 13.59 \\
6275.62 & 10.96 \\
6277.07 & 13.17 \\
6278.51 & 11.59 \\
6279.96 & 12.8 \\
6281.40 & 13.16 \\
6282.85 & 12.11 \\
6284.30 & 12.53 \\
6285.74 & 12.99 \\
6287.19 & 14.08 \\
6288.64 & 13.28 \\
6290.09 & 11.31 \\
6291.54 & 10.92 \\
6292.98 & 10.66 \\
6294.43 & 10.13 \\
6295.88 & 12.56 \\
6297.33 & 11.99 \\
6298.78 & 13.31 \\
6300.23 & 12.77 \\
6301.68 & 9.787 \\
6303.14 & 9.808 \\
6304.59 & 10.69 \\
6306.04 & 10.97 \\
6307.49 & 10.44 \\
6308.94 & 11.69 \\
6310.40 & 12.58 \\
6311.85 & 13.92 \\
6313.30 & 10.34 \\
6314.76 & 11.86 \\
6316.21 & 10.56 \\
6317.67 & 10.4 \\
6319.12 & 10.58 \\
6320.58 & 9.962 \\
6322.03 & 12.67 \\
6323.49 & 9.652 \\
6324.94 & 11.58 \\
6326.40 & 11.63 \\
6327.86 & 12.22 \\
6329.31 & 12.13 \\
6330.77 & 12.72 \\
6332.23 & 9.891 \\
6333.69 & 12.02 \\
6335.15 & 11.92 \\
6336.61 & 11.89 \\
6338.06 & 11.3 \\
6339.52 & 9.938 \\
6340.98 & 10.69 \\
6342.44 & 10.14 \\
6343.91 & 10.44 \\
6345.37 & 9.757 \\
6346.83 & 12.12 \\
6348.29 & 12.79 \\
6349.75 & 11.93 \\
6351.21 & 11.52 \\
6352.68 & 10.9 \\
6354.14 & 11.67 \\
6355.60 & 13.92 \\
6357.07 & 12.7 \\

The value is 0.28 angstrom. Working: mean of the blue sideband 12.3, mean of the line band 11.4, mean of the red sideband 11.2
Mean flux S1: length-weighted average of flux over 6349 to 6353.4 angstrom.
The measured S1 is 11.4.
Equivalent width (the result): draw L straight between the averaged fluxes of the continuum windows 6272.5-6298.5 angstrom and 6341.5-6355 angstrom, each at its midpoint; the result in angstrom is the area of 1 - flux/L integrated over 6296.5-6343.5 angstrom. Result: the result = 1.5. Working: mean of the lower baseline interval 12.2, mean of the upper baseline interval 11.3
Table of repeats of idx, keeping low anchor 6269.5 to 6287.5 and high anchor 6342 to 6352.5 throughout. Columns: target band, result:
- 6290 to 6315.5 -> 0.99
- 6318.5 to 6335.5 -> 0.19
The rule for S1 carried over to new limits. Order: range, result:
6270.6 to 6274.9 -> 11.9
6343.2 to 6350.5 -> 11.4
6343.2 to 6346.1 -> 10.1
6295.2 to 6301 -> 12.6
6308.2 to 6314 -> 12.1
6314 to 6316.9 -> 11.2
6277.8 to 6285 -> 12.4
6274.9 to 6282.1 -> 12.3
